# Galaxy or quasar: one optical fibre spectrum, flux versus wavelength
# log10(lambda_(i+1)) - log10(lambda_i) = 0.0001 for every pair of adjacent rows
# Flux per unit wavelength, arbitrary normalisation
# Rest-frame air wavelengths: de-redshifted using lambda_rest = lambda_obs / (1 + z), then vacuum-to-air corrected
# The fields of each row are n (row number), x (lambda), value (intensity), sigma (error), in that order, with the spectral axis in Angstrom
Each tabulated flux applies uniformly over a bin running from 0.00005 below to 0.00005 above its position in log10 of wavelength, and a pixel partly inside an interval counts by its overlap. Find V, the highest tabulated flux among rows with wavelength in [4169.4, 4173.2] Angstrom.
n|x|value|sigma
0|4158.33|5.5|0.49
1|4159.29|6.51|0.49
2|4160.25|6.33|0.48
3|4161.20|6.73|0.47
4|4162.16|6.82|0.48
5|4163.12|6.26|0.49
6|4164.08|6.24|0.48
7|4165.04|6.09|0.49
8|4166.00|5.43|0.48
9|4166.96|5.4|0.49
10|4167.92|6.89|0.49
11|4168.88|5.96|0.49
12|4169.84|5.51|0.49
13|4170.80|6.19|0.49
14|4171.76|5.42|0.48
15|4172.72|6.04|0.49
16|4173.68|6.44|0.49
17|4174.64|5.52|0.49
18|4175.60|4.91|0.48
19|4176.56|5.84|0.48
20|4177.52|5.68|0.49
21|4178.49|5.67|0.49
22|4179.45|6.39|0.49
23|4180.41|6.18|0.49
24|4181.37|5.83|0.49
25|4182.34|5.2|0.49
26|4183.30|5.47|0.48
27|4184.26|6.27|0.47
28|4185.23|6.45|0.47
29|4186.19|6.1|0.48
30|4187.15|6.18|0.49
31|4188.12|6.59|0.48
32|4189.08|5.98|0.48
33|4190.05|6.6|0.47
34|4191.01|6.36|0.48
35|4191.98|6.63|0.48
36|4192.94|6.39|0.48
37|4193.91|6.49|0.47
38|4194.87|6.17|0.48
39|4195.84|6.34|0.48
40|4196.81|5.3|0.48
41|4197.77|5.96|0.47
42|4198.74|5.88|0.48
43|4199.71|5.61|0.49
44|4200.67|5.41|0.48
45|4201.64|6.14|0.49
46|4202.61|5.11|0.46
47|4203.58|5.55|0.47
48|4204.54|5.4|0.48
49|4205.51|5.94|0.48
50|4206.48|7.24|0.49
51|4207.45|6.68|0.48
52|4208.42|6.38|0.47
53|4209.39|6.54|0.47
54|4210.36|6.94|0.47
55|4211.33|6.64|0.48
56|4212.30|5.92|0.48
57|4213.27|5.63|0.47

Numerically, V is 6.19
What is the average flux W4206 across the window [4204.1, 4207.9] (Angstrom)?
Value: 6.31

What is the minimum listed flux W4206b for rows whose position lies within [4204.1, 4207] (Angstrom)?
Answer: 5.4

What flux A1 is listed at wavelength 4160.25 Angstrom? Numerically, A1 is 6.33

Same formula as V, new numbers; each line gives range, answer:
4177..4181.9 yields 6.39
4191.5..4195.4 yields 6.63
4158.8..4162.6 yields 6.82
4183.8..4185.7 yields 6.45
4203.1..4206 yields 5.94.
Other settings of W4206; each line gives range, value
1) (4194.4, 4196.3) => 6.24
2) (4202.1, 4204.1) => 5.35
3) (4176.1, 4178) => 5.76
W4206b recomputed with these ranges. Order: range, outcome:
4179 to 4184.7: 5.2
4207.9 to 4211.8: 6.38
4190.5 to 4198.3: 5.3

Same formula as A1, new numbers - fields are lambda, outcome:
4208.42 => 6.38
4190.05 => 6.6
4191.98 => 6.63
